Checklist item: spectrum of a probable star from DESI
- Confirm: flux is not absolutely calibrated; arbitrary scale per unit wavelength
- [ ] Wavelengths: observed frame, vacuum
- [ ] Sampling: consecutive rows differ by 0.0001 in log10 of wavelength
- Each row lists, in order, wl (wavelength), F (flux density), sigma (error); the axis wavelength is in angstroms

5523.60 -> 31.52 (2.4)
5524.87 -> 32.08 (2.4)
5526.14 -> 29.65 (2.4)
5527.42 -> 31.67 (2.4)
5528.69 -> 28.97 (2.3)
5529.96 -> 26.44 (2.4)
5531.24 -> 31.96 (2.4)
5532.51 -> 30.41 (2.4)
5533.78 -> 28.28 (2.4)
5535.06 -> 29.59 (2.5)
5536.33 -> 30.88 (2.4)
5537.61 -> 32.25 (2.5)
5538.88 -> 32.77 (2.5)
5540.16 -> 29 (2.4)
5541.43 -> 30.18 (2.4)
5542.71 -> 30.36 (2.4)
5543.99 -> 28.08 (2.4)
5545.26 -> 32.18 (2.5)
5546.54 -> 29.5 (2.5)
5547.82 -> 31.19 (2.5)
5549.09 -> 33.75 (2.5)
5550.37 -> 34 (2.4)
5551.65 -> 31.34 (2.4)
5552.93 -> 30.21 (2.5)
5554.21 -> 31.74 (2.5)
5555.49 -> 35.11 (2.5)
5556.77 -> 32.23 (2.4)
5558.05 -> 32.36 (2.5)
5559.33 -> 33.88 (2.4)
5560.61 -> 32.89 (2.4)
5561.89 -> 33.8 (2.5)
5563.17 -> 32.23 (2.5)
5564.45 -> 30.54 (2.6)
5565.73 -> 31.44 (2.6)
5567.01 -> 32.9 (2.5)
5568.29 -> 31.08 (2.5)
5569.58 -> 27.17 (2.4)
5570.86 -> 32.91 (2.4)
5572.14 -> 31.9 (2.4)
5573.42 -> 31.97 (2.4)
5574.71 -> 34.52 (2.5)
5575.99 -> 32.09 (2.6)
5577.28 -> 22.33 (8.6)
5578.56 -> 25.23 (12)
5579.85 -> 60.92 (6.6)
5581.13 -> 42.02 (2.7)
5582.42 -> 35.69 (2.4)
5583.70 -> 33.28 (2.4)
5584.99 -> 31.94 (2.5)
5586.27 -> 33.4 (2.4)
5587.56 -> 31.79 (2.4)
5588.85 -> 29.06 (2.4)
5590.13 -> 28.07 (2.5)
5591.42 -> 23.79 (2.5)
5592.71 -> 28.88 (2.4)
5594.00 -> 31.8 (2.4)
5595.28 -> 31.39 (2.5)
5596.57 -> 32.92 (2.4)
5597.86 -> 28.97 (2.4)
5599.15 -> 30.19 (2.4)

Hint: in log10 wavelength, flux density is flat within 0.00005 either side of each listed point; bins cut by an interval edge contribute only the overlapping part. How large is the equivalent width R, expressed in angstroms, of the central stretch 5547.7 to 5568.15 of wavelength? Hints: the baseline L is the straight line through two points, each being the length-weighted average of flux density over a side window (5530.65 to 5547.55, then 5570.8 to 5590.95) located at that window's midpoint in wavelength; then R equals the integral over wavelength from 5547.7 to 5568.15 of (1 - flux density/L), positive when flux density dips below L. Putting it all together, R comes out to -0.43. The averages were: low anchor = 30.4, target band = 32.5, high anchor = 33.5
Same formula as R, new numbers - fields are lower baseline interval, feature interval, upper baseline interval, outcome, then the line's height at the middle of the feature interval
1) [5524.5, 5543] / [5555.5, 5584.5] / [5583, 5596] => -2.9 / 30.4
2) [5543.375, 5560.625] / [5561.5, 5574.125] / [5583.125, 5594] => -0.2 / 31.2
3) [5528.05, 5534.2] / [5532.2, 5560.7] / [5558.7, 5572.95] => -0.9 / 30.4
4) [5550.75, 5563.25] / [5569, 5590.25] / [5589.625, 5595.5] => -2.3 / 30.1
